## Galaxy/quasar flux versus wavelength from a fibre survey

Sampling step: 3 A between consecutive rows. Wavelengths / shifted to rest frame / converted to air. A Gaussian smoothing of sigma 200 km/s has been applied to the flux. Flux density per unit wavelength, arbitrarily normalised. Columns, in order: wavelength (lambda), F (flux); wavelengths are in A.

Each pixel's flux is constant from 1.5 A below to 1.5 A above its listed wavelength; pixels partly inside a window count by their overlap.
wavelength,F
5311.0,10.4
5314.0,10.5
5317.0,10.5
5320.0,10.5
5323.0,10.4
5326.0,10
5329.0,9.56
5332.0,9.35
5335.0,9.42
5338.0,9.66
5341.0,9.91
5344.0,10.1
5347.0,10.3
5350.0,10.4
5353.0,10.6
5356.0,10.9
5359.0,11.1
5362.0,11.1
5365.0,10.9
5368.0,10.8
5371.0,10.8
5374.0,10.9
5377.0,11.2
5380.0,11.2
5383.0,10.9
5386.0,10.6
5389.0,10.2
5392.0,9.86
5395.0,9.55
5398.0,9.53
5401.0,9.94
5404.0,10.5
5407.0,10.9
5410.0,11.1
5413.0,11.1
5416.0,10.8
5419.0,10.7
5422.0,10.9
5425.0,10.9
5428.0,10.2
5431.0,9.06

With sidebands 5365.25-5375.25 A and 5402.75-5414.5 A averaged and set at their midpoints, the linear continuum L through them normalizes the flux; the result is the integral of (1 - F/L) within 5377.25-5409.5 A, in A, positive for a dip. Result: 1.5 A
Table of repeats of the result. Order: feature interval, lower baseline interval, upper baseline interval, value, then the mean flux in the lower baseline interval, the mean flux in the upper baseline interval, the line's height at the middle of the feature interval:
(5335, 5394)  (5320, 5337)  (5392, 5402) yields -4.95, 9.81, 9.69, 9.75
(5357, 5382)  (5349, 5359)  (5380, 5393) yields -0.90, 10.7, 10.5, 10.6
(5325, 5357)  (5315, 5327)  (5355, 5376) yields 1.88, 10.4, 10.9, 10.6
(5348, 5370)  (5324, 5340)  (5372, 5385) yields -0.79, 9.63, 11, 10.4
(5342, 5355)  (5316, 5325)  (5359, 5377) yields 0.46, 10.4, 10.9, 10.7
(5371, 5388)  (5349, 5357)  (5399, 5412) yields -0.50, 10.6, 10.6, 10.6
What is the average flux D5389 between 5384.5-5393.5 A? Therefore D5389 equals 10.2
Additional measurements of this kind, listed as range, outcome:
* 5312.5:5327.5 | 10.4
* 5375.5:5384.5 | 11.1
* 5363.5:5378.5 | 10.9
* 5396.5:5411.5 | 10.4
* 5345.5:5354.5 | 10.4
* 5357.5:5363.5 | 11.1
